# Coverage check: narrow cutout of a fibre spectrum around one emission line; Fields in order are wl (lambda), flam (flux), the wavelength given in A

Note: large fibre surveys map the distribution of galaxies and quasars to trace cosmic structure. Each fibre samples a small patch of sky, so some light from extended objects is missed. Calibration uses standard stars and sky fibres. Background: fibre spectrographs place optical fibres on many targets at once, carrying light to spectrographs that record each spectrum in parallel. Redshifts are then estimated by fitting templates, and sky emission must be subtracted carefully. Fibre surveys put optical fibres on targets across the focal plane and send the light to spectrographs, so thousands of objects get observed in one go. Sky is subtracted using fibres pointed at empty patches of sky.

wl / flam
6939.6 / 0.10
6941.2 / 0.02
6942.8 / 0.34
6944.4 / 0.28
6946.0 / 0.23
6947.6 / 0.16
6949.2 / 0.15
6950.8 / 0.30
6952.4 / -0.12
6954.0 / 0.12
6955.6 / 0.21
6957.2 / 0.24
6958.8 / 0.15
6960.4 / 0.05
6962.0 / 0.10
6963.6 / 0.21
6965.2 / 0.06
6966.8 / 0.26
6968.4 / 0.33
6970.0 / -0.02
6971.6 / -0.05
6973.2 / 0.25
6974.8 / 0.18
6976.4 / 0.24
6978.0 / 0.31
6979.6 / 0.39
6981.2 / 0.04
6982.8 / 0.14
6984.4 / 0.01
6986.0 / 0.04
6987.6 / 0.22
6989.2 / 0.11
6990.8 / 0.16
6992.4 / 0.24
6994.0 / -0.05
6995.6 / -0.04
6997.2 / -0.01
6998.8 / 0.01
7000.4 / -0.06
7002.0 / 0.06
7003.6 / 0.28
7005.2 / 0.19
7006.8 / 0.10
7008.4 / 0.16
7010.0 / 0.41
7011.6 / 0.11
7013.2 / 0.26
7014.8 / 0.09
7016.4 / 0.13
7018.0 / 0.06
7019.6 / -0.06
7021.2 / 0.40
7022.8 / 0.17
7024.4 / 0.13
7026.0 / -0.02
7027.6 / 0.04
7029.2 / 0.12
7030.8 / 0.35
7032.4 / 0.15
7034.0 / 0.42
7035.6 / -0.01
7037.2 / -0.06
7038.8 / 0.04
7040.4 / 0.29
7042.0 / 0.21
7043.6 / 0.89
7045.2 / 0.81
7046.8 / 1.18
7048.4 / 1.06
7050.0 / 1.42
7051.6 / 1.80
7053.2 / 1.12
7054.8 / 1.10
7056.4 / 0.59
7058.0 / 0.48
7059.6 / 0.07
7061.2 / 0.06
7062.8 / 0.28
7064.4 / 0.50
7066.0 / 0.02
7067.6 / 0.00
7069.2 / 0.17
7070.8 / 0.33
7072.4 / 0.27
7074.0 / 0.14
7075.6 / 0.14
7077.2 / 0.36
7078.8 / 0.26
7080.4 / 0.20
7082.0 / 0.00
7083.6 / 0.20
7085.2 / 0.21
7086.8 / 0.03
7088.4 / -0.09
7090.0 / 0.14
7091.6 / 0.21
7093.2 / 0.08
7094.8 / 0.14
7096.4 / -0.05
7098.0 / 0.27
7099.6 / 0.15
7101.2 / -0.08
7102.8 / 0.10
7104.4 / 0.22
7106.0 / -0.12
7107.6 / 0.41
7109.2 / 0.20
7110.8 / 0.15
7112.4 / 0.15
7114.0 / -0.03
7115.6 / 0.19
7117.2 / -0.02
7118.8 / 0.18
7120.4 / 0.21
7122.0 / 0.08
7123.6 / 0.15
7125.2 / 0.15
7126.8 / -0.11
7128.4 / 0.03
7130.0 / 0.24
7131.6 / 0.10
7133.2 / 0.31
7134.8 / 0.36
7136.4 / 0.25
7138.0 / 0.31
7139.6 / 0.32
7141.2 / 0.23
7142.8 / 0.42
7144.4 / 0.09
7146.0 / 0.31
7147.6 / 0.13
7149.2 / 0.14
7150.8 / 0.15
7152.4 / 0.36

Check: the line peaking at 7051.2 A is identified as [O II]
